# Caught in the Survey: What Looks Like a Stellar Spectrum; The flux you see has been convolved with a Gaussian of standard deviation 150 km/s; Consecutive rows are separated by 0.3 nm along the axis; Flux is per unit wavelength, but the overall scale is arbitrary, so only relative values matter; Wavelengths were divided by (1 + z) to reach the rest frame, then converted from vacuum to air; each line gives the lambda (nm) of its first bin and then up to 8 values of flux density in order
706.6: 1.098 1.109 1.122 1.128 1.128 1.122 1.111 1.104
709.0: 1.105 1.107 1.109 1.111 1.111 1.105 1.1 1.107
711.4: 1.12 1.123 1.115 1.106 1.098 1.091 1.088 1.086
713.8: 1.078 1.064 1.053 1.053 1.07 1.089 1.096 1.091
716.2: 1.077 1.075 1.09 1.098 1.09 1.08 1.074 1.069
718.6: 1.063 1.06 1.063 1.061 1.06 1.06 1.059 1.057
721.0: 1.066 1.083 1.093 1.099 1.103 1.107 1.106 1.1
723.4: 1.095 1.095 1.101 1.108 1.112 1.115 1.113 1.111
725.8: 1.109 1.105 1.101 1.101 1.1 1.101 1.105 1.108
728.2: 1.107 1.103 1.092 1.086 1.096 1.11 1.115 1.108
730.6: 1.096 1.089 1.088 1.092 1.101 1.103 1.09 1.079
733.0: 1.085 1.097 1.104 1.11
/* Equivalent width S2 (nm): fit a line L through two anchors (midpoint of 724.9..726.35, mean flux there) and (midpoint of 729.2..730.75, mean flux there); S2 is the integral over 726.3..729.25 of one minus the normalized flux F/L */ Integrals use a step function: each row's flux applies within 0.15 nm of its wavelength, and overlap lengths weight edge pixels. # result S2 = 0.02 nm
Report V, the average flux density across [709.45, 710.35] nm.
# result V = 1.11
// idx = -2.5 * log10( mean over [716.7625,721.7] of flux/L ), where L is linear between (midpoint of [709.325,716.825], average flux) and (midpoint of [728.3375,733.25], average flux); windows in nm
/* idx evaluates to 0.02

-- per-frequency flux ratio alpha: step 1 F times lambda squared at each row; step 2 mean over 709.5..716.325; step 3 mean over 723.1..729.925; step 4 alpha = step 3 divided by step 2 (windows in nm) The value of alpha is 1.05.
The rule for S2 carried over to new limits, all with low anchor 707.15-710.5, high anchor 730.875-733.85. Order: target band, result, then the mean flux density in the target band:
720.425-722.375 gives 0.04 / 1.08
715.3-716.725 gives 0.03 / 1.09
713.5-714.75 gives 0.05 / 1.07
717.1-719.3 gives 0.06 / 1.07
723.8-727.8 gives -0.03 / 1.11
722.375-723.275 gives 0.00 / 1.1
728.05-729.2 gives 0.00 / 1.1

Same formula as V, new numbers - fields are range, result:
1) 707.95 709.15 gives 1.11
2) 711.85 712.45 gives 1.11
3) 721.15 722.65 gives 1.1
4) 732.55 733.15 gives 1.08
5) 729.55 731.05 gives 1.1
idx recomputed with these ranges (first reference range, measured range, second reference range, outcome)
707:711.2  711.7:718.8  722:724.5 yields 0.02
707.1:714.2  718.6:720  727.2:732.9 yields 0.04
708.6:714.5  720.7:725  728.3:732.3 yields 0.00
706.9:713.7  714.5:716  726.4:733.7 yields 0.03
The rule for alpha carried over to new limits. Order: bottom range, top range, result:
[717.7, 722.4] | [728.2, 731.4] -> 1.05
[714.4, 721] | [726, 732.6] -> 1.06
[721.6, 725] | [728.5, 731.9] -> 1.01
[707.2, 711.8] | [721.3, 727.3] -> 1.03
